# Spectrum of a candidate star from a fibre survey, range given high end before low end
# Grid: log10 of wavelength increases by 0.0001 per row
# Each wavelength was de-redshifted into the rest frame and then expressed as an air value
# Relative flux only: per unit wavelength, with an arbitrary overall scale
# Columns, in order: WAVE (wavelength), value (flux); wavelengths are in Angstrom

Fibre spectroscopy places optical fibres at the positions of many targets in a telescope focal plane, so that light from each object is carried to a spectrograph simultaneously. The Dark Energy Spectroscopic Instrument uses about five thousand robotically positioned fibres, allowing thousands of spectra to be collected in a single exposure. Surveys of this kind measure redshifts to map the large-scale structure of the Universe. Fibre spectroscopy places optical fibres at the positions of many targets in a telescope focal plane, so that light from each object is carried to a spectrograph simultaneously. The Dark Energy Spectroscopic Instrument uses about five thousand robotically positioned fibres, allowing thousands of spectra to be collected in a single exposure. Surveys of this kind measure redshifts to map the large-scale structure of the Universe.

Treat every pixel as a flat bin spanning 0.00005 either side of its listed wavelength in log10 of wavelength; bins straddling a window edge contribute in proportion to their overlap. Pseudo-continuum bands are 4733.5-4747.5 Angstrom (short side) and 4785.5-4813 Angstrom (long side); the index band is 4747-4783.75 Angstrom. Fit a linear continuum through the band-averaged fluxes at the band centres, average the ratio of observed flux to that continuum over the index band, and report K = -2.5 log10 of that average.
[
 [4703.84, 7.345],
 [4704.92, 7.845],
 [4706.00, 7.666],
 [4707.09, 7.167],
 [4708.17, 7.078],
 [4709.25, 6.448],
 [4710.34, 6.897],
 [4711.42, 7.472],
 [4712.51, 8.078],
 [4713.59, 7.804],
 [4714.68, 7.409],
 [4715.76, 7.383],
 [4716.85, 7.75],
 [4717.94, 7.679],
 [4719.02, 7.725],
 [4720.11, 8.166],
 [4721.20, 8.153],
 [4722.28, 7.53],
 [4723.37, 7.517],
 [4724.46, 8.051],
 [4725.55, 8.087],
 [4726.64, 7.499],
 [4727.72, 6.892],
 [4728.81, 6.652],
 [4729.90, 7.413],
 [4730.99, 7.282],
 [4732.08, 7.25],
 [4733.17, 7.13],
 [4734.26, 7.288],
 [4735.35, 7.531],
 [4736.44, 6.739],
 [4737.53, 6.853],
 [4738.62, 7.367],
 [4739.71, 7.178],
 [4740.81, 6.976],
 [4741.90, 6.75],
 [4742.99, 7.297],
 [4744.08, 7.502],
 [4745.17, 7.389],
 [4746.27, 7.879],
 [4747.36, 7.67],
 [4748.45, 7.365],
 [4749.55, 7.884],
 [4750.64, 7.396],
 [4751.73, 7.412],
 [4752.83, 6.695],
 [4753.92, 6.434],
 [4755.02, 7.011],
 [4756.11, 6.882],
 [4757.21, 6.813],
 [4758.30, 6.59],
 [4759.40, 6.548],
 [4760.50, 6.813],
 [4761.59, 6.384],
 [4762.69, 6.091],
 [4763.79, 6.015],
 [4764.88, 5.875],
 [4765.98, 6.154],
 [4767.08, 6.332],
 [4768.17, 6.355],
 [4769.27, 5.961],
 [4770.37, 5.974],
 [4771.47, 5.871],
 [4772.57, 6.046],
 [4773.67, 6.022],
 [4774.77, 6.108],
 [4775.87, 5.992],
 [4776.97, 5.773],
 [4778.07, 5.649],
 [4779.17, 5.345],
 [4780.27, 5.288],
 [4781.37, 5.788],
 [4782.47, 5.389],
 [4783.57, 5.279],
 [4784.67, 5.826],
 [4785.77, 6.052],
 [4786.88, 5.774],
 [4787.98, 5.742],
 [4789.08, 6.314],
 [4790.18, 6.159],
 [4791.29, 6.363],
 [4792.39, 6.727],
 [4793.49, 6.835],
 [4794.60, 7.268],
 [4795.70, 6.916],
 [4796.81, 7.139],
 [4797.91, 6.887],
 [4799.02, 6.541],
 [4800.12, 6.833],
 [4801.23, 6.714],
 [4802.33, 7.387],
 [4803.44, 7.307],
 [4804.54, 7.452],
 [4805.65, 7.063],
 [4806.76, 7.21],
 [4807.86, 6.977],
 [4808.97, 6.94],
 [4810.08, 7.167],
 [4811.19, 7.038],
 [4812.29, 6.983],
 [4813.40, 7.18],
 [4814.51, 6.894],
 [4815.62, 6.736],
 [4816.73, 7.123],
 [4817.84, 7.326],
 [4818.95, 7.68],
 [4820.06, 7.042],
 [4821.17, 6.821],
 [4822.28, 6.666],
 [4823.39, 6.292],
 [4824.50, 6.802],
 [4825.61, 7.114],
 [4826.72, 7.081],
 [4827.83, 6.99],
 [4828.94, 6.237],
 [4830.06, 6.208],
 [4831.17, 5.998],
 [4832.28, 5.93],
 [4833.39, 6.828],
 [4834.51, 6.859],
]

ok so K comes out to 0.12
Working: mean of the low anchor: 7.25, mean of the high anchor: 6.8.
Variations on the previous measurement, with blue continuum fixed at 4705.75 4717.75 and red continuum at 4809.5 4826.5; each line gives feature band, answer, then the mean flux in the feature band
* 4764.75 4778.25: 0.188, 6.02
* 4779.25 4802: 0.131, 6.29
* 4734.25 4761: 0.018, 7.13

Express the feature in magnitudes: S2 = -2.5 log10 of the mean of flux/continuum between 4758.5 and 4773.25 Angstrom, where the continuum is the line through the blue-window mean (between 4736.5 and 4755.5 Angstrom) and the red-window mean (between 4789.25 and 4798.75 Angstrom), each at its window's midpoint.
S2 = 0.14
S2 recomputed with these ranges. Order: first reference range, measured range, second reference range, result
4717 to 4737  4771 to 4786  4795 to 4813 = 0.24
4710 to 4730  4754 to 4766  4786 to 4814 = 0.12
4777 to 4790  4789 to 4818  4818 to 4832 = -0.12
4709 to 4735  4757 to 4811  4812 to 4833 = 0.11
